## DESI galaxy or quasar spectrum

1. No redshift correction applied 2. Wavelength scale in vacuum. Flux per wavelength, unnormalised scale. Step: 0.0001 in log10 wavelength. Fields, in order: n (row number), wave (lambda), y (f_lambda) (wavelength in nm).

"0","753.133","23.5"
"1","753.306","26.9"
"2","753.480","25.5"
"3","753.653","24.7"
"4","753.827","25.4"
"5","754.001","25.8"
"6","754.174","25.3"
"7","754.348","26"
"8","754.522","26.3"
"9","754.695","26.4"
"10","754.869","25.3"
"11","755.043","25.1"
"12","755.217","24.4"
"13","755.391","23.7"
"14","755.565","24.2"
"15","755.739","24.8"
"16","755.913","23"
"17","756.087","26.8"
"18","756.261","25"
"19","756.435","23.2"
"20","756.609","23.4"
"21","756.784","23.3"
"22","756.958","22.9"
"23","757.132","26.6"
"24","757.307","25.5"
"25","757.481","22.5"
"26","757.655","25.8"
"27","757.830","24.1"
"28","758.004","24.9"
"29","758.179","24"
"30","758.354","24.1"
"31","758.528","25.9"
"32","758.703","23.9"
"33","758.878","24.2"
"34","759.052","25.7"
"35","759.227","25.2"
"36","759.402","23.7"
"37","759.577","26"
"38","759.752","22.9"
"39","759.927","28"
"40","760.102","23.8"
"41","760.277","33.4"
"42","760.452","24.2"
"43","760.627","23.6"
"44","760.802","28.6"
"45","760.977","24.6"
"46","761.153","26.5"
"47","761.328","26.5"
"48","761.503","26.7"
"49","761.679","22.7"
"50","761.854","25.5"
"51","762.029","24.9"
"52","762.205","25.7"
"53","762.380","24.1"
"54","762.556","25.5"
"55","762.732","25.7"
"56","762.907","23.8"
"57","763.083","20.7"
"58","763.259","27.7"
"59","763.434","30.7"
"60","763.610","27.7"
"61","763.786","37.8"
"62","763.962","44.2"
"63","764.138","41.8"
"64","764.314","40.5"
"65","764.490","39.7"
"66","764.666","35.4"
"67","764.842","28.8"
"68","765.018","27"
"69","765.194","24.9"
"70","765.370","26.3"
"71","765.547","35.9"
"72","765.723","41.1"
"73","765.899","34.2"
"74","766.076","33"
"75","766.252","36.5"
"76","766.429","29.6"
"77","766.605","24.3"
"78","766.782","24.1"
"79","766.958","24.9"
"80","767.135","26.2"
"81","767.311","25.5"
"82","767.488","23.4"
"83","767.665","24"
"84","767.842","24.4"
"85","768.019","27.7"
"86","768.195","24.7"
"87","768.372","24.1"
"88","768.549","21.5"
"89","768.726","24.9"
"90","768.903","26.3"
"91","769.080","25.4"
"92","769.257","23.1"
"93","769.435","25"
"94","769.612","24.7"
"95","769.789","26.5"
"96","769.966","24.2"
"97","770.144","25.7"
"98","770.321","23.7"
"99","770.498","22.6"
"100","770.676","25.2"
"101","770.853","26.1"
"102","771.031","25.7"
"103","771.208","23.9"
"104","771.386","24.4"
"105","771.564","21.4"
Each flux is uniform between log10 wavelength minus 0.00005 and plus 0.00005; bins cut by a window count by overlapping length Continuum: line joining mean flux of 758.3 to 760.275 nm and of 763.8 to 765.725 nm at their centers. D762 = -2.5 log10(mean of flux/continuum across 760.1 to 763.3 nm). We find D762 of 0.152 mag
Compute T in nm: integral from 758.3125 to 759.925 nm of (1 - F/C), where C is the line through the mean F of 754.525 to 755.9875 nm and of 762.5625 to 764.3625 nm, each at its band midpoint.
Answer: 0.181 nm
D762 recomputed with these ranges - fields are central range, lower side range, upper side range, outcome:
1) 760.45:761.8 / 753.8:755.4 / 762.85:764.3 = 0.19 mag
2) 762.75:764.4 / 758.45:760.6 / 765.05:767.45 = -0.16 mag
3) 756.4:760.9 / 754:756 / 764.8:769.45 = 0.03 mag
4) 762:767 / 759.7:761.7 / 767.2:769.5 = -0.21 mag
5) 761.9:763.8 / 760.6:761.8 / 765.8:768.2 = 0.00 mag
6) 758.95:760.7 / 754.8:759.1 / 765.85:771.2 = -0.04 mag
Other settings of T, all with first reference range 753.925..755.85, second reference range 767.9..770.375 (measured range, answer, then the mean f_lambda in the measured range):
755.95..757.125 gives 0.04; 24.2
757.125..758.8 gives 0.03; 24.6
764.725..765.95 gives -0.31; 31.2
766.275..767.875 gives -0.05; 25.6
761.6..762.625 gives 0.01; 24.7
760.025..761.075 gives -0.06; 26.4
